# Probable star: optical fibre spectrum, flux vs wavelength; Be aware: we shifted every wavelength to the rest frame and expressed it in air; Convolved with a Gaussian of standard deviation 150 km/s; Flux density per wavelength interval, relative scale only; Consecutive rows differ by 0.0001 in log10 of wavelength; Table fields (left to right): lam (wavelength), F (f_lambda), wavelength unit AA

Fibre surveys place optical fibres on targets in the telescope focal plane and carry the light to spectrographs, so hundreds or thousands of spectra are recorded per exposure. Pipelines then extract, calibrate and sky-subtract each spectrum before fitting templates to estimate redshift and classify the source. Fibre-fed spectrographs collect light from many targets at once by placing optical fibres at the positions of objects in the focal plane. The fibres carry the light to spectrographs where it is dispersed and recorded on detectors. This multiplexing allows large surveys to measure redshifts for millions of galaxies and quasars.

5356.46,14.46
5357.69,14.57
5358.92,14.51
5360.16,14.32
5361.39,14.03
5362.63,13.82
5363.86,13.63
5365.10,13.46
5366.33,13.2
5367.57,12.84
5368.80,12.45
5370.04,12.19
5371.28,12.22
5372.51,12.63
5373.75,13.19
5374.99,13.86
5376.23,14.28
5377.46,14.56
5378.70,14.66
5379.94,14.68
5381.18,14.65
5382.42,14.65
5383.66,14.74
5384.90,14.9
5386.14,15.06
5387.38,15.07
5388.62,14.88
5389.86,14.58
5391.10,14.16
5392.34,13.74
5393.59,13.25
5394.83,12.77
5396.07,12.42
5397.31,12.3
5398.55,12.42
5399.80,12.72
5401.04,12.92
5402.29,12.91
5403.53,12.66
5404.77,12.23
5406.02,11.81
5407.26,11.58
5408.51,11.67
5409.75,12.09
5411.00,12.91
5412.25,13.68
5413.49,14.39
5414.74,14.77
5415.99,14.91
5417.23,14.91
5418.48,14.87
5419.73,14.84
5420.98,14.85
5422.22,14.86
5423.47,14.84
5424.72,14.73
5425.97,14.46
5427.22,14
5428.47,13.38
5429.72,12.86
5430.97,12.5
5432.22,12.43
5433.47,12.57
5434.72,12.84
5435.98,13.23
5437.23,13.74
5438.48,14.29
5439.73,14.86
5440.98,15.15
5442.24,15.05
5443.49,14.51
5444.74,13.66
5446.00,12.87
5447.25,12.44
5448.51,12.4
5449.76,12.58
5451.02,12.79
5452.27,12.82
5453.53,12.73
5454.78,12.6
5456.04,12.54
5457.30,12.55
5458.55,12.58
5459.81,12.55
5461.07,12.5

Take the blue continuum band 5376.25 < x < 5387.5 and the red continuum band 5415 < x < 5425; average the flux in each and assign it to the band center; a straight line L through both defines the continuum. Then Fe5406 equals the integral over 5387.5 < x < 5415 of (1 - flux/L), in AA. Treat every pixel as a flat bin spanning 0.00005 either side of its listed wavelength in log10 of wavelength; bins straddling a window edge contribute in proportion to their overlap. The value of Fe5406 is 3.2 AA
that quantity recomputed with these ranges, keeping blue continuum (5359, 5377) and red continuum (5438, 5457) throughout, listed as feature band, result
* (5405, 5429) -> -0.8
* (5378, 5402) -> -1.0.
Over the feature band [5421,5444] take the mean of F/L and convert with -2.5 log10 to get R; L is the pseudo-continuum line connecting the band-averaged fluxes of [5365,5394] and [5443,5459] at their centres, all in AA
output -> -0.06 mag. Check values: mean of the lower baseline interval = 13.9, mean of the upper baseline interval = 12.8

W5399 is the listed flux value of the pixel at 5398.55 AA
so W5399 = 12.42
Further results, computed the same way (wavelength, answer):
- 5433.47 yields 12.57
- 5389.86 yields 14.58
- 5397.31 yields 12.3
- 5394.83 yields 12.77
